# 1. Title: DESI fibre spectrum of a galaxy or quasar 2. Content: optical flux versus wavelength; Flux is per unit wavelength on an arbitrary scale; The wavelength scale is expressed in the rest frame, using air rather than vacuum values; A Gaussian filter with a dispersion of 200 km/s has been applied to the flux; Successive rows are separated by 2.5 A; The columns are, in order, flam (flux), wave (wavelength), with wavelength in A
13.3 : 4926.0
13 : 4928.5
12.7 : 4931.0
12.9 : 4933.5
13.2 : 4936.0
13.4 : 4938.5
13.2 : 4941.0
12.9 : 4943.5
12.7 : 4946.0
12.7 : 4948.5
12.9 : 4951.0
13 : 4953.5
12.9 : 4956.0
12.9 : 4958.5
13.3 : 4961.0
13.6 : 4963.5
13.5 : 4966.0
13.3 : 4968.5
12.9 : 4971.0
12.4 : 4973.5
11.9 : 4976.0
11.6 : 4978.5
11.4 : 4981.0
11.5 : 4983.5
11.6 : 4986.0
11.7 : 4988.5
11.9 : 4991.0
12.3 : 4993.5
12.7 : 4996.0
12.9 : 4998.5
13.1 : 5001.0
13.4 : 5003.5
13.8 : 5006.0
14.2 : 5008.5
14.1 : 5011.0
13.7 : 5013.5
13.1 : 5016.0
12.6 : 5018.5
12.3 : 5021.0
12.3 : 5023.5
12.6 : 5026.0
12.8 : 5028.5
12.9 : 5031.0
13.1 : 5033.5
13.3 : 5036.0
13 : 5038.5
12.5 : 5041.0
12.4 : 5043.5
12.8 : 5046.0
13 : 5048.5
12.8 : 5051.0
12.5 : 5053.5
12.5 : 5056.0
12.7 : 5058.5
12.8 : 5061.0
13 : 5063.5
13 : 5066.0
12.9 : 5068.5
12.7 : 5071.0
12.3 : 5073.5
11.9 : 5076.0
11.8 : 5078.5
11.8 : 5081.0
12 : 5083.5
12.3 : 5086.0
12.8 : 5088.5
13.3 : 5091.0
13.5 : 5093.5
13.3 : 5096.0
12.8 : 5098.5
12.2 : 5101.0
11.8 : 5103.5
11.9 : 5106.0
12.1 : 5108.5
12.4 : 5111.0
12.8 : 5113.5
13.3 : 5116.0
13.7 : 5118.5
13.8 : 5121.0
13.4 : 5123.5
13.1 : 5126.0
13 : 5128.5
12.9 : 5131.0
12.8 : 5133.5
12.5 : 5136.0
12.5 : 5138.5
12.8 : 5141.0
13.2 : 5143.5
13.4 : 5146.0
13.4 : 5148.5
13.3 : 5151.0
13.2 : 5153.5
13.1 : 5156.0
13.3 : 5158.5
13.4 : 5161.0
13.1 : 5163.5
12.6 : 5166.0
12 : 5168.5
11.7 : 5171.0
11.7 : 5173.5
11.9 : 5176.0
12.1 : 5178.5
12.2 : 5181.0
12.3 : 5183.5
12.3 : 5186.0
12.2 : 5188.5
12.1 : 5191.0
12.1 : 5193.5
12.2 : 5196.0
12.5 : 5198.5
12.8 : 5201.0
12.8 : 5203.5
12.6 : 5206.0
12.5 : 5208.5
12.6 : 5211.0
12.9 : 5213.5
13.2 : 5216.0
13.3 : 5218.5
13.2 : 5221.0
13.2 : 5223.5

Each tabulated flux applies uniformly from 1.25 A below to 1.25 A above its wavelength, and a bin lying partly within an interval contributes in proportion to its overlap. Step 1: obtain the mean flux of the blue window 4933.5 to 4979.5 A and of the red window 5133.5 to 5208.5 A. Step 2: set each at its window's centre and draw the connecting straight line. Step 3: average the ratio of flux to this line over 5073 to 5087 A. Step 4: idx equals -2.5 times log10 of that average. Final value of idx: 0.06 mag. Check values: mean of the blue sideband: 12.9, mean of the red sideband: 12.6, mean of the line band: 12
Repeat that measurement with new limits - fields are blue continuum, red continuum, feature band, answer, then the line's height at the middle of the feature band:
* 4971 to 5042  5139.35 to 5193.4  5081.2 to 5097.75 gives -0.013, 12.6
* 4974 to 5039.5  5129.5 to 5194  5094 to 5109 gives 0.020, 12.6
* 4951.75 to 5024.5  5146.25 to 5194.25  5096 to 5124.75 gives -0.013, 12.6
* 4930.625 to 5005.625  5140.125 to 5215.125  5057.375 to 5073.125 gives -0.014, 12.7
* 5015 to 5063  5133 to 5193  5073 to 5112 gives 0.026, 12.7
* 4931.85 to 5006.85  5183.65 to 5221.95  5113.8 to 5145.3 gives -0.037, 12.6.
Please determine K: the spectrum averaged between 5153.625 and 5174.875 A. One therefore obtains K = 12.6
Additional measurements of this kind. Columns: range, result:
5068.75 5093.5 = 12.4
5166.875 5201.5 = 12.1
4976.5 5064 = 12.7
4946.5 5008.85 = 12.7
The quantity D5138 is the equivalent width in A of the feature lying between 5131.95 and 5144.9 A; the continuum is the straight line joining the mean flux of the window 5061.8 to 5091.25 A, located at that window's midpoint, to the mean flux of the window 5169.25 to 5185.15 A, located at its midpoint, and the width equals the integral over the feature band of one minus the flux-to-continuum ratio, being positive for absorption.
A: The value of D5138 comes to -0.6 A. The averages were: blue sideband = 12.5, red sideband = 12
